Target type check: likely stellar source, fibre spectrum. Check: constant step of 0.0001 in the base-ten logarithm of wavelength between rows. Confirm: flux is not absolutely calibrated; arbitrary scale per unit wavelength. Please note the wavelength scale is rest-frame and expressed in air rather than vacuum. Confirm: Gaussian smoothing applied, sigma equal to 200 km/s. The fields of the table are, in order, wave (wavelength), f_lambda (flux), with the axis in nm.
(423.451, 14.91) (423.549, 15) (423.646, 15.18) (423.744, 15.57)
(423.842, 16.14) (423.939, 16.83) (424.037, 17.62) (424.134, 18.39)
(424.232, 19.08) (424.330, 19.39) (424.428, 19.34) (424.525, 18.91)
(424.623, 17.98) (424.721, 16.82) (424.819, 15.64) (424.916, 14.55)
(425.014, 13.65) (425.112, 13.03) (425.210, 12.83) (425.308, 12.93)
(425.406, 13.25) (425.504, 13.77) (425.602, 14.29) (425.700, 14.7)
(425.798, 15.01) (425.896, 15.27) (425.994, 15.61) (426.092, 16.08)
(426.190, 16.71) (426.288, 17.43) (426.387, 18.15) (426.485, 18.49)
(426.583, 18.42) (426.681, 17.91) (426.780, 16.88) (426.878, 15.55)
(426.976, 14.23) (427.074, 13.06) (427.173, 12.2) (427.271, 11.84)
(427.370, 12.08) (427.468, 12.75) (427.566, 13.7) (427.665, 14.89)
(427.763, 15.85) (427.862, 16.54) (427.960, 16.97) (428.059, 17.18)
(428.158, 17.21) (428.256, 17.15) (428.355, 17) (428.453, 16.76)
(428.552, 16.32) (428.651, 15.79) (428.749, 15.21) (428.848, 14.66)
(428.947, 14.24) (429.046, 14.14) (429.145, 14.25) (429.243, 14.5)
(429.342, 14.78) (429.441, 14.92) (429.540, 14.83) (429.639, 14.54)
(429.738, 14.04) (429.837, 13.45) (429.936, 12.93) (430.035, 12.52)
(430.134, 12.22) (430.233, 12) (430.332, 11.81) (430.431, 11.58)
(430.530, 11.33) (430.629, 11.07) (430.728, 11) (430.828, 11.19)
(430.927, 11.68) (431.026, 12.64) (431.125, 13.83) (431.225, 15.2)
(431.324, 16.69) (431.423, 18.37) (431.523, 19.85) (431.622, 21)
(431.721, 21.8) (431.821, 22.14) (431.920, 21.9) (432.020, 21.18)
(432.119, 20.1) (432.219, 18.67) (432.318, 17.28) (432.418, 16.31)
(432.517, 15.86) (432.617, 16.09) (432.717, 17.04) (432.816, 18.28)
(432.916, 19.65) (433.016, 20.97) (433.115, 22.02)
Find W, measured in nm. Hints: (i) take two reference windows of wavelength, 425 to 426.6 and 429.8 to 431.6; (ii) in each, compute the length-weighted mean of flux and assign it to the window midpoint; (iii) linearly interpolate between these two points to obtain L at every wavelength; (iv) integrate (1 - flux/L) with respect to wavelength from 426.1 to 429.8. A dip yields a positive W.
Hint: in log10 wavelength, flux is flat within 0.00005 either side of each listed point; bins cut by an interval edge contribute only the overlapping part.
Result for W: -0.25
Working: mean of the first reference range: 15.2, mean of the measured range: 15.4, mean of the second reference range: 13.4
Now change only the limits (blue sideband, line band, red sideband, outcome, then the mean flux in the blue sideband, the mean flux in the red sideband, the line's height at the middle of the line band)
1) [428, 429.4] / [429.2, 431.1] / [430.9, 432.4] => 0.46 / 15.7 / 18.2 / 16.9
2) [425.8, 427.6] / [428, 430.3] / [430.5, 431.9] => 0.11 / 15.4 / 15.8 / 15.6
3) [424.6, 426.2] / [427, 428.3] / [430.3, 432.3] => 0.05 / 14.7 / 16.2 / 15.3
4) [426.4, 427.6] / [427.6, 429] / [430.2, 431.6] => -0.16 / 14.9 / 13.6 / 14.5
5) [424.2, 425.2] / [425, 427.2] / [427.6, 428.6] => 0.18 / 16.6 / 16.5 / 16.6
